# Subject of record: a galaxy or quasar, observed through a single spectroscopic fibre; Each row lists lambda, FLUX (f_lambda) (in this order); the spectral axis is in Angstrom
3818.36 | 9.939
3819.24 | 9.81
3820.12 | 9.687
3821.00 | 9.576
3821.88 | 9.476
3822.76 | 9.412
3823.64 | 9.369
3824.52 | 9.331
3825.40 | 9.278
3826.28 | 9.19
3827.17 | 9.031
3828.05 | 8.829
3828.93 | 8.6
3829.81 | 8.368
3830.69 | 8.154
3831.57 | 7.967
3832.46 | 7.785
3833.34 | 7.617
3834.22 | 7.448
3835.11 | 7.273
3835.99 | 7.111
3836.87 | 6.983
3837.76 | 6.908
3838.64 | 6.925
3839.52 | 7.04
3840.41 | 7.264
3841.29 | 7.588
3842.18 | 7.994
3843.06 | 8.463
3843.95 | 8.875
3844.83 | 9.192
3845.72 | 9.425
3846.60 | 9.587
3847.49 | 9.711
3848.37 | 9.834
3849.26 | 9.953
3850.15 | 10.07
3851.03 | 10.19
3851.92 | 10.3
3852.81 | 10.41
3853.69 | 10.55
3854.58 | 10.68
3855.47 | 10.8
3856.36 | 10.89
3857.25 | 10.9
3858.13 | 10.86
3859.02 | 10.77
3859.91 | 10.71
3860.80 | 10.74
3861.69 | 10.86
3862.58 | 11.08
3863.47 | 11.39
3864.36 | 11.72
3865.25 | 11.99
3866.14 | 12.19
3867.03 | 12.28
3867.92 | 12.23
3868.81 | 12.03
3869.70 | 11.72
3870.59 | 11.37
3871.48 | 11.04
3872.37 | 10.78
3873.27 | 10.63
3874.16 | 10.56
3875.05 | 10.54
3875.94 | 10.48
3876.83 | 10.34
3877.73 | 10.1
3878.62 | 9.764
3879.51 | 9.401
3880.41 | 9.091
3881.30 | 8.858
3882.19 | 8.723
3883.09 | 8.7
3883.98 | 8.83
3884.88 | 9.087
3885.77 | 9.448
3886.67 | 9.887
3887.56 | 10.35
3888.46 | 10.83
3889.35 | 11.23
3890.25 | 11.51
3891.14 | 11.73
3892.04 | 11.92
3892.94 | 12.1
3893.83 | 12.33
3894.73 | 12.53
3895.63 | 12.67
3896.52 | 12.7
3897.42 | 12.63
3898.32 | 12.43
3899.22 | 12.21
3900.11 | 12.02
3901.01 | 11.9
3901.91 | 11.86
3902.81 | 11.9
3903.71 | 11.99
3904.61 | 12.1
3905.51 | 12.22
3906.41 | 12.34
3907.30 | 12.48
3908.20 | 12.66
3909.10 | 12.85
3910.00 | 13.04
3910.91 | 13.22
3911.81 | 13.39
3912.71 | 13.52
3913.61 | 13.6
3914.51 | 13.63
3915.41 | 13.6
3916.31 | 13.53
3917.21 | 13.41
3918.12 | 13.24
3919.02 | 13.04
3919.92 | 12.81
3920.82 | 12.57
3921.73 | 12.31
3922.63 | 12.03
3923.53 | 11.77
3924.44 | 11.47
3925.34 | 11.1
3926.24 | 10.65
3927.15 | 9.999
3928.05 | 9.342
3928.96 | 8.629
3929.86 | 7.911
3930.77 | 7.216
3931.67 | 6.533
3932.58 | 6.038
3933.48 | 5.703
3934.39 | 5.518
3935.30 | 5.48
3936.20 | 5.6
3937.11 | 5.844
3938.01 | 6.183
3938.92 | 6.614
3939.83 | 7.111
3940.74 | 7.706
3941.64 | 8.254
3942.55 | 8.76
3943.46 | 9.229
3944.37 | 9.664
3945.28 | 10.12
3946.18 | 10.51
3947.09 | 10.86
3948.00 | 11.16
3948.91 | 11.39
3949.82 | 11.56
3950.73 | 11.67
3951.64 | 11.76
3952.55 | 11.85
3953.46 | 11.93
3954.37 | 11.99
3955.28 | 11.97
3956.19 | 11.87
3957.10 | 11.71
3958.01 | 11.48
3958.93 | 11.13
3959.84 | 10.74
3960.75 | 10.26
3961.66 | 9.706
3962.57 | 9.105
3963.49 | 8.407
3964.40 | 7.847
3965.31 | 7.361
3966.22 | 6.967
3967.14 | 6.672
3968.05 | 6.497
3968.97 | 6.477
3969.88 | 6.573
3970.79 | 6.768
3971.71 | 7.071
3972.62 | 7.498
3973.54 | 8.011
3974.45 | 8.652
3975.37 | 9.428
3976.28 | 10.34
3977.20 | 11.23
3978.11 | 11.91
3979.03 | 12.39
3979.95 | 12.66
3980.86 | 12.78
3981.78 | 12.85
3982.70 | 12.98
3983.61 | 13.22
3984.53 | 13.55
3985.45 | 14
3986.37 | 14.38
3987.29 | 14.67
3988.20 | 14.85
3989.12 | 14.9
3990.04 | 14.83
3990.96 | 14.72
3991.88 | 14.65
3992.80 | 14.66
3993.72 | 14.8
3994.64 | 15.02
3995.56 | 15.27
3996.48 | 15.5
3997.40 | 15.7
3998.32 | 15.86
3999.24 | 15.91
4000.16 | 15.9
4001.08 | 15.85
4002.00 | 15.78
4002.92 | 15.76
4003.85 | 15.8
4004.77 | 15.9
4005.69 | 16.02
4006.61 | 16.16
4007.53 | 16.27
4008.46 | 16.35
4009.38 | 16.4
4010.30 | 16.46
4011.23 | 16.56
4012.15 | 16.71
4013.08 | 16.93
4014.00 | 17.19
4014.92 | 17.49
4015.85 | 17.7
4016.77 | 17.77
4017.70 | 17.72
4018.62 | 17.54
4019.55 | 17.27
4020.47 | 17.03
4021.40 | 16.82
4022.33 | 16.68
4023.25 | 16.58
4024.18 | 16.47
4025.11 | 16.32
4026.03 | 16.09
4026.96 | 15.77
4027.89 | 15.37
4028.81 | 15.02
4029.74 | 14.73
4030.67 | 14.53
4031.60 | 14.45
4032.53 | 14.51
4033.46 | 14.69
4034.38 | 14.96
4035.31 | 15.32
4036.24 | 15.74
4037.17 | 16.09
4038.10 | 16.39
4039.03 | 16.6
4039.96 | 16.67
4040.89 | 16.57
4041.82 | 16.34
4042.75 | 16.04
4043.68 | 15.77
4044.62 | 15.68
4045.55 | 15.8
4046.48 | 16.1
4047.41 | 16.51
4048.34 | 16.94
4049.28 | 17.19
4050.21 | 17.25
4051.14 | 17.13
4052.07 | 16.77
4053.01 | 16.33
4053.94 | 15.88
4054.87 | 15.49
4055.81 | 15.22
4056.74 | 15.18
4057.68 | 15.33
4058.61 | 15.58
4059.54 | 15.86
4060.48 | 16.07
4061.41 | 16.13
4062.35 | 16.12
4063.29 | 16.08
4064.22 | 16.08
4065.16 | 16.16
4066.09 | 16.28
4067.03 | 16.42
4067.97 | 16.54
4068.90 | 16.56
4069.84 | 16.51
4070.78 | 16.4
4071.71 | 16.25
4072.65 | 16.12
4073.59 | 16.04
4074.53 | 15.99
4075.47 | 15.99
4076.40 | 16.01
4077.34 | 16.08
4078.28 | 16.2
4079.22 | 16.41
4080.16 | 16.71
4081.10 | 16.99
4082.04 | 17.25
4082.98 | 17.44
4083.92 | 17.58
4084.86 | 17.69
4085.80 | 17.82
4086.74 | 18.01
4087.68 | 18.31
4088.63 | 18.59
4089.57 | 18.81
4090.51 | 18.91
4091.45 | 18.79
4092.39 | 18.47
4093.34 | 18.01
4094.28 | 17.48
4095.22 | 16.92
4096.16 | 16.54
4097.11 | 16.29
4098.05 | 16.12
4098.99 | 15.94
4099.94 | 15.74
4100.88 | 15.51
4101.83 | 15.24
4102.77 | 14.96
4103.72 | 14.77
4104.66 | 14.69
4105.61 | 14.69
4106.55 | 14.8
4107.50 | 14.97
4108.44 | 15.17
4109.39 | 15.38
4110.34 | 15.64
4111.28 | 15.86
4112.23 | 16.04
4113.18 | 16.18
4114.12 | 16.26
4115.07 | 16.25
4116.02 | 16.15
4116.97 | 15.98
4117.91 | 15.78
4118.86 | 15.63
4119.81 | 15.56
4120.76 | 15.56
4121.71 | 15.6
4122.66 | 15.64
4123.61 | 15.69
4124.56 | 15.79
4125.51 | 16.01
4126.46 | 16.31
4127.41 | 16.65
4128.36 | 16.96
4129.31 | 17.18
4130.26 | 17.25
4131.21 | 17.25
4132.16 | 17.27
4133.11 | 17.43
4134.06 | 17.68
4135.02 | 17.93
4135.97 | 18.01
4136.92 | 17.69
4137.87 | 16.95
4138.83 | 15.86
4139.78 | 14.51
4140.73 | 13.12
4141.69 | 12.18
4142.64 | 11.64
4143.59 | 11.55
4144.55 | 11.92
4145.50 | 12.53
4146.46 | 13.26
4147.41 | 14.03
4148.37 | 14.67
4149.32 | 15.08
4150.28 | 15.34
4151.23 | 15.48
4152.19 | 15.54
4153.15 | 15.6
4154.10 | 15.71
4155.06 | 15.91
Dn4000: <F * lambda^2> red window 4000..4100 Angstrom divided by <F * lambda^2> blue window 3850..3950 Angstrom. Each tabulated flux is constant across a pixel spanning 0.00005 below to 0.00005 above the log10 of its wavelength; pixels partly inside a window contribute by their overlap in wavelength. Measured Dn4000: 1.7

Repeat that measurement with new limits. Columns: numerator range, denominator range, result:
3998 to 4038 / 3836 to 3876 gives 1.73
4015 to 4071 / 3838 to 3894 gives 1.72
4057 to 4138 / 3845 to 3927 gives 1.61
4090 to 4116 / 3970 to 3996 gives 1.38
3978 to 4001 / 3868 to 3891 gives 1.48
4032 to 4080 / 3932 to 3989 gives 1.72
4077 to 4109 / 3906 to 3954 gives 1.74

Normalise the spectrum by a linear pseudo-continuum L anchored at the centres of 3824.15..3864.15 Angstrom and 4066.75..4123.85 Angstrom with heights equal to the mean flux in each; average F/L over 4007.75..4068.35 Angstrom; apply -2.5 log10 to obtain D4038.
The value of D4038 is -0.10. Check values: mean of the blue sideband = 9.19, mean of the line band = 16.2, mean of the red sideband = 16.4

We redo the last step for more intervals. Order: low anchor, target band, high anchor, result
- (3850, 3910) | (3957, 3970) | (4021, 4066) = 0.483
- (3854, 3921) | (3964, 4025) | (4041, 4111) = 0.045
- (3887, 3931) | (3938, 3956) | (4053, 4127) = 0.262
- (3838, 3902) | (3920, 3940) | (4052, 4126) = 0.374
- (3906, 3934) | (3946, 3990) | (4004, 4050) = 0.255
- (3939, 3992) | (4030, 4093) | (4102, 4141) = -0.177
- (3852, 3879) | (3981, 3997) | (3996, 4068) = 0.034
